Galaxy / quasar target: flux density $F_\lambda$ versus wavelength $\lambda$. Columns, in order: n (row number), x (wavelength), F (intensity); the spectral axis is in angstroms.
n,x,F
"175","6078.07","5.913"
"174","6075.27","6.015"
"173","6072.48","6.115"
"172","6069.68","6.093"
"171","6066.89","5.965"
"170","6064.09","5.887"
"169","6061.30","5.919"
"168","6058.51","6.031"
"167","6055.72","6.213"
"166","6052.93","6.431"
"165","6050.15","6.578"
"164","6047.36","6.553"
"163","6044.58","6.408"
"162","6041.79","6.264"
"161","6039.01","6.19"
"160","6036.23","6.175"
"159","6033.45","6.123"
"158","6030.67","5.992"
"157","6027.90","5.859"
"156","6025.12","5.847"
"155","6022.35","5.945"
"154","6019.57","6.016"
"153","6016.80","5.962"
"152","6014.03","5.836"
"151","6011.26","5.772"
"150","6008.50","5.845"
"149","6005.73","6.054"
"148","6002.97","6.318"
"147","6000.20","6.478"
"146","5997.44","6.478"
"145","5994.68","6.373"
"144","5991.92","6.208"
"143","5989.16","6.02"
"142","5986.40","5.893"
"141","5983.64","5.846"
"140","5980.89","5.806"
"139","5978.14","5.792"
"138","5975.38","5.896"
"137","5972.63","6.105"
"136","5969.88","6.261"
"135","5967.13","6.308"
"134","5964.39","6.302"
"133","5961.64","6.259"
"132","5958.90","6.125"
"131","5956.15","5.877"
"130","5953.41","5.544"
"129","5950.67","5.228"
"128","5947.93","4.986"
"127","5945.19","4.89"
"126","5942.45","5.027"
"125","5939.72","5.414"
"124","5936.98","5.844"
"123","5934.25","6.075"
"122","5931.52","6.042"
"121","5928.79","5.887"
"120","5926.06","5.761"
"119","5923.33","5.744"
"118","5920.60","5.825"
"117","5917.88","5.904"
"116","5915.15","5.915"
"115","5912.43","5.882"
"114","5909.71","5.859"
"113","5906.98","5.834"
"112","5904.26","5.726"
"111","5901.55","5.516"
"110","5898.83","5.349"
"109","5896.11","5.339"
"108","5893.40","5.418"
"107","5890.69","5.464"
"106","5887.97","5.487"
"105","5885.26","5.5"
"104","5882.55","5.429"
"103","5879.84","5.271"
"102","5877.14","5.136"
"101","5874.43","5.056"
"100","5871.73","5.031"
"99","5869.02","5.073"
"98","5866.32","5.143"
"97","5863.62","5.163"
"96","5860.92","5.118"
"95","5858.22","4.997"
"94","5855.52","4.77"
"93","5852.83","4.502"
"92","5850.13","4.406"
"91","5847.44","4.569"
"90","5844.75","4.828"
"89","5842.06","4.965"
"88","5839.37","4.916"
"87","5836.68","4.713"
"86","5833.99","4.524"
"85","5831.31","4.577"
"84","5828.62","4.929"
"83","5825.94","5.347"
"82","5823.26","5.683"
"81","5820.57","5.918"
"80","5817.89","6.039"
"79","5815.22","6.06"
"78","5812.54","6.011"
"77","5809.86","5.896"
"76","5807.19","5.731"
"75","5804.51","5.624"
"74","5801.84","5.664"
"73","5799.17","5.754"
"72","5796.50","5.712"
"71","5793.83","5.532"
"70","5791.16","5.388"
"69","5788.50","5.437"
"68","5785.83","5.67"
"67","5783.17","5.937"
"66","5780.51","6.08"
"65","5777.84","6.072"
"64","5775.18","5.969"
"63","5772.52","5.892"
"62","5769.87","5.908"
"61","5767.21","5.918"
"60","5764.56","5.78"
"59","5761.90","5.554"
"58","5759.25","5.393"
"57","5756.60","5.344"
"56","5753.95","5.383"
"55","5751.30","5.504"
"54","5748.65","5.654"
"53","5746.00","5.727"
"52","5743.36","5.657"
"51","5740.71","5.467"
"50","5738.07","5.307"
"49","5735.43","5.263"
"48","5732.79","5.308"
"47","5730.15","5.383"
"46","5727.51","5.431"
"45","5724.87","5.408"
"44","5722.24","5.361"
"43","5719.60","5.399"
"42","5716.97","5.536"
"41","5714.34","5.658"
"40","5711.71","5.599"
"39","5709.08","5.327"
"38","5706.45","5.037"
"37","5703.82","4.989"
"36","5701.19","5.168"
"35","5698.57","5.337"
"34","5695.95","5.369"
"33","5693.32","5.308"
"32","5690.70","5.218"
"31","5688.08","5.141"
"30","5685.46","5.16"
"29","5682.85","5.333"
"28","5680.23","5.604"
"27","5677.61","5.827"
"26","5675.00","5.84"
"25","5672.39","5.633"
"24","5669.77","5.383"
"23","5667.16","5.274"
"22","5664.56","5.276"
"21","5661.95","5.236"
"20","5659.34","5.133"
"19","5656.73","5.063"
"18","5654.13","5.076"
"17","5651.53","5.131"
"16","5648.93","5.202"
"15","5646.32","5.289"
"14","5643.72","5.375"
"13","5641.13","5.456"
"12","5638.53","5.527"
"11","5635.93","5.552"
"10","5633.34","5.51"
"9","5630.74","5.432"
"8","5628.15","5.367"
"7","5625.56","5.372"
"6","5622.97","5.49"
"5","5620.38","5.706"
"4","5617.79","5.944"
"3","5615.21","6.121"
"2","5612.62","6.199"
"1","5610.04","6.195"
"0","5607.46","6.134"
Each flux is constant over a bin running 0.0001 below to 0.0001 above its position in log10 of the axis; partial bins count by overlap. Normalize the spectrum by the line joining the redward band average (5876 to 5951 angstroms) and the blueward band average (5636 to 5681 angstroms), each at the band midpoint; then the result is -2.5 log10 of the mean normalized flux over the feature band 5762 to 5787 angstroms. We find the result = -0.083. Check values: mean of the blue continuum 5.37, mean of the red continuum 5.57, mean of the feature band 5.9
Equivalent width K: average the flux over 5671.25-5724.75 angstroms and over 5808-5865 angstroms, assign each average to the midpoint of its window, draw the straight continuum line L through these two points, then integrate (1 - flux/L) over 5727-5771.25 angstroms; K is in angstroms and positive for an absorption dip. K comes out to -1.93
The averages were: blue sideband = 5.39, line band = 5.53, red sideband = 5.14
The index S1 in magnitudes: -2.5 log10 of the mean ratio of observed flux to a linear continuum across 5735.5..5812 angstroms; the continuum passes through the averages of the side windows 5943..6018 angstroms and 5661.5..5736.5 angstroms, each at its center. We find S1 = -0.03 mag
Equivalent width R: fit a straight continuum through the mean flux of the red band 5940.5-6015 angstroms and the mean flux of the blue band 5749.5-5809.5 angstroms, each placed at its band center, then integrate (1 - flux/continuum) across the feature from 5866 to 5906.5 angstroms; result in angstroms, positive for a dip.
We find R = 3.2 angstroms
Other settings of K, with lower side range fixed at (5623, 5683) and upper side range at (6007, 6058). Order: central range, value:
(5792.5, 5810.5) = -0.1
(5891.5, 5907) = 0.9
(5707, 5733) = 0.4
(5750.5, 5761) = 0.3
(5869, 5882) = 1.5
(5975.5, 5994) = 0.2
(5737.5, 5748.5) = 0.0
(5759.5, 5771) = -0.3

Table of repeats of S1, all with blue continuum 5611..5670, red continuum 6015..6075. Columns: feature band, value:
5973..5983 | 0.027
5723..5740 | 0.048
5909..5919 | 0.002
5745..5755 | 0.012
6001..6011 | -0.002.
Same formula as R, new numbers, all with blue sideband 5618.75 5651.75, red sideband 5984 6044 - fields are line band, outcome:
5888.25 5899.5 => 0.9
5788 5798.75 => 0.3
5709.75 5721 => 0.1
